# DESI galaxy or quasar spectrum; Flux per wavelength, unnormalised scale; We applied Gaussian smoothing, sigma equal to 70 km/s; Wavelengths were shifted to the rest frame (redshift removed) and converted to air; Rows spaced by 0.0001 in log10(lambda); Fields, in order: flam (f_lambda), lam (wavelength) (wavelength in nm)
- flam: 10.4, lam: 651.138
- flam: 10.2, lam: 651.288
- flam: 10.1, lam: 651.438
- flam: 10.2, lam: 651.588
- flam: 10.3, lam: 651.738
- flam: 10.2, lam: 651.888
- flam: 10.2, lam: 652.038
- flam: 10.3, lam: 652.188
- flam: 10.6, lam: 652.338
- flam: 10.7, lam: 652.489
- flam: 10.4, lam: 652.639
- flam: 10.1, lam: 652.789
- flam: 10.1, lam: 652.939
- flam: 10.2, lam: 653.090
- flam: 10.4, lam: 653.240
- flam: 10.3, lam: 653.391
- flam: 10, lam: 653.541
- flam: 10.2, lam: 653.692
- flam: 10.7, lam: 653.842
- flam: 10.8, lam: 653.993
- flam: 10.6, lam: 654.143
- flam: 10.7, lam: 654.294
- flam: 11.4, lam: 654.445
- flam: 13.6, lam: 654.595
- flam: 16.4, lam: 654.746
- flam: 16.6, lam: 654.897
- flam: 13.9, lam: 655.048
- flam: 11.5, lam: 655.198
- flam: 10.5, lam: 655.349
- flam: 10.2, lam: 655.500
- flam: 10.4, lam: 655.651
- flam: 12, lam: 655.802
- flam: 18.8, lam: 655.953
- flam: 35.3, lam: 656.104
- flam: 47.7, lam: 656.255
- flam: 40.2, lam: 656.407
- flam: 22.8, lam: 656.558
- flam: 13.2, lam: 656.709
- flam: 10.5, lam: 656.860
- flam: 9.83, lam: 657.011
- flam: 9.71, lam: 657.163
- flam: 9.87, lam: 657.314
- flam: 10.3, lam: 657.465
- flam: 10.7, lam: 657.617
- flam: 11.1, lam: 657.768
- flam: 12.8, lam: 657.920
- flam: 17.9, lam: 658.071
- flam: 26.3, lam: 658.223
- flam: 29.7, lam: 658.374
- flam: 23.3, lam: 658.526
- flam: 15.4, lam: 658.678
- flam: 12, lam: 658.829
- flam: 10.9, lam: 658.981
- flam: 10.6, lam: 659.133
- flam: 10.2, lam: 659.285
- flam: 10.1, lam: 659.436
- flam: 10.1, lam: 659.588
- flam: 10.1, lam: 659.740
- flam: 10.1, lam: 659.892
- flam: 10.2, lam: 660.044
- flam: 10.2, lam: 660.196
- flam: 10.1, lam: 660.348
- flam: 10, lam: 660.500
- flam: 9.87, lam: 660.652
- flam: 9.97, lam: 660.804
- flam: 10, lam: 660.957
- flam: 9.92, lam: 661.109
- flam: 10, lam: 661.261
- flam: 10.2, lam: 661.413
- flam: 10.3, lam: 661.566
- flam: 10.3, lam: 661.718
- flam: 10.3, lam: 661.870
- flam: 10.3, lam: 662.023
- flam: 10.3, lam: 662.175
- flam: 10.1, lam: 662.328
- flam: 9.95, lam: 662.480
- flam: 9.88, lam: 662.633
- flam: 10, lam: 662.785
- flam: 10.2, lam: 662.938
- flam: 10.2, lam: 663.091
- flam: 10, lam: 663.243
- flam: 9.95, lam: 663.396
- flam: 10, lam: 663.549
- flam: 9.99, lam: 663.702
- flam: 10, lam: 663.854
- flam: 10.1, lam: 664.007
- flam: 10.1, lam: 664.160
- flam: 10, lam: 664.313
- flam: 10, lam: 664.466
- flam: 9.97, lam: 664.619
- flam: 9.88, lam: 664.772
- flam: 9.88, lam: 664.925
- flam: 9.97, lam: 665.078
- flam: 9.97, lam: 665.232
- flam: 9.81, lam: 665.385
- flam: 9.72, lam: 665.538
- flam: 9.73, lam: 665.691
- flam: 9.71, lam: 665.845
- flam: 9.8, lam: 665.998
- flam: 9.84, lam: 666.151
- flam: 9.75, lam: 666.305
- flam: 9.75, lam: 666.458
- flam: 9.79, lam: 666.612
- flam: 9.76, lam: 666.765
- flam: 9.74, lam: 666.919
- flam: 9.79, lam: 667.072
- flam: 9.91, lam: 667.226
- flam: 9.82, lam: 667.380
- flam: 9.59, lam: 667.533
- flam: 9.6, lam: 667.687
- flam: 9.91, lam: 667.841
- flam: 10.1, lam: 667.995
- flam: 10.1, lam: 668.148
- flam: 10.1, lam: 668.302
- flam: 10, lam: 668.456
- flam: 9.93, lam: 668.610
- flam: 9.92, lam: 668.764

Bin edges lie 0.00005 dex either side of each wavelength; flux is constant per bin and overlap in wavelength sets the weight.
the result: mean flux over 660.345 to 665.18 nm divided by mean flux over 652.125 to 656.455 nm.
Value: 0.7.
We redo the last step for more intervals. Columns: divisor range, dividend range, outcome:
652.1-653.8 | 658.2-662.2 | 1.17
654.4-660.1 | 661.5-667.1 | 0.63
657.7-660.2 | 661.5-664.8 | 0.71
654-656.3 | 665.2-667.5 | 0.61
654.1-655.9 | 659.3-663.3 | 0.81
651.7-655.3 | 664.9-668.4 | 0.87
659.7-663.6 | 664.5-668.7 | 0.98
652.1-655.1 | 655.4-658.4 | 1.60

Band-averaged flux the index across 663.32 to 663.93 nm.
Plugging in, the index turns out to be 9.99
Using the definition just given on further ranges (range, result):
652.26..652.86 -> 10.5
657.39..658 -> 11.3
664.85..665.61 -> 9.87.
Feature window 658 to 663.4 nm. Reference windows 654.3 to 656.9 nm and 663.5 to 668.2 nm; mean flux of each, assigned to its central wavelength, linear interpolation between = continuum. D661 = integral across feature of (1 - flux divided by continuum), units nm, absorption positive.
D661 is 0.91 nm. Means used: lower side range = 18.4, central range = 11.9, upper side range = 9.87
